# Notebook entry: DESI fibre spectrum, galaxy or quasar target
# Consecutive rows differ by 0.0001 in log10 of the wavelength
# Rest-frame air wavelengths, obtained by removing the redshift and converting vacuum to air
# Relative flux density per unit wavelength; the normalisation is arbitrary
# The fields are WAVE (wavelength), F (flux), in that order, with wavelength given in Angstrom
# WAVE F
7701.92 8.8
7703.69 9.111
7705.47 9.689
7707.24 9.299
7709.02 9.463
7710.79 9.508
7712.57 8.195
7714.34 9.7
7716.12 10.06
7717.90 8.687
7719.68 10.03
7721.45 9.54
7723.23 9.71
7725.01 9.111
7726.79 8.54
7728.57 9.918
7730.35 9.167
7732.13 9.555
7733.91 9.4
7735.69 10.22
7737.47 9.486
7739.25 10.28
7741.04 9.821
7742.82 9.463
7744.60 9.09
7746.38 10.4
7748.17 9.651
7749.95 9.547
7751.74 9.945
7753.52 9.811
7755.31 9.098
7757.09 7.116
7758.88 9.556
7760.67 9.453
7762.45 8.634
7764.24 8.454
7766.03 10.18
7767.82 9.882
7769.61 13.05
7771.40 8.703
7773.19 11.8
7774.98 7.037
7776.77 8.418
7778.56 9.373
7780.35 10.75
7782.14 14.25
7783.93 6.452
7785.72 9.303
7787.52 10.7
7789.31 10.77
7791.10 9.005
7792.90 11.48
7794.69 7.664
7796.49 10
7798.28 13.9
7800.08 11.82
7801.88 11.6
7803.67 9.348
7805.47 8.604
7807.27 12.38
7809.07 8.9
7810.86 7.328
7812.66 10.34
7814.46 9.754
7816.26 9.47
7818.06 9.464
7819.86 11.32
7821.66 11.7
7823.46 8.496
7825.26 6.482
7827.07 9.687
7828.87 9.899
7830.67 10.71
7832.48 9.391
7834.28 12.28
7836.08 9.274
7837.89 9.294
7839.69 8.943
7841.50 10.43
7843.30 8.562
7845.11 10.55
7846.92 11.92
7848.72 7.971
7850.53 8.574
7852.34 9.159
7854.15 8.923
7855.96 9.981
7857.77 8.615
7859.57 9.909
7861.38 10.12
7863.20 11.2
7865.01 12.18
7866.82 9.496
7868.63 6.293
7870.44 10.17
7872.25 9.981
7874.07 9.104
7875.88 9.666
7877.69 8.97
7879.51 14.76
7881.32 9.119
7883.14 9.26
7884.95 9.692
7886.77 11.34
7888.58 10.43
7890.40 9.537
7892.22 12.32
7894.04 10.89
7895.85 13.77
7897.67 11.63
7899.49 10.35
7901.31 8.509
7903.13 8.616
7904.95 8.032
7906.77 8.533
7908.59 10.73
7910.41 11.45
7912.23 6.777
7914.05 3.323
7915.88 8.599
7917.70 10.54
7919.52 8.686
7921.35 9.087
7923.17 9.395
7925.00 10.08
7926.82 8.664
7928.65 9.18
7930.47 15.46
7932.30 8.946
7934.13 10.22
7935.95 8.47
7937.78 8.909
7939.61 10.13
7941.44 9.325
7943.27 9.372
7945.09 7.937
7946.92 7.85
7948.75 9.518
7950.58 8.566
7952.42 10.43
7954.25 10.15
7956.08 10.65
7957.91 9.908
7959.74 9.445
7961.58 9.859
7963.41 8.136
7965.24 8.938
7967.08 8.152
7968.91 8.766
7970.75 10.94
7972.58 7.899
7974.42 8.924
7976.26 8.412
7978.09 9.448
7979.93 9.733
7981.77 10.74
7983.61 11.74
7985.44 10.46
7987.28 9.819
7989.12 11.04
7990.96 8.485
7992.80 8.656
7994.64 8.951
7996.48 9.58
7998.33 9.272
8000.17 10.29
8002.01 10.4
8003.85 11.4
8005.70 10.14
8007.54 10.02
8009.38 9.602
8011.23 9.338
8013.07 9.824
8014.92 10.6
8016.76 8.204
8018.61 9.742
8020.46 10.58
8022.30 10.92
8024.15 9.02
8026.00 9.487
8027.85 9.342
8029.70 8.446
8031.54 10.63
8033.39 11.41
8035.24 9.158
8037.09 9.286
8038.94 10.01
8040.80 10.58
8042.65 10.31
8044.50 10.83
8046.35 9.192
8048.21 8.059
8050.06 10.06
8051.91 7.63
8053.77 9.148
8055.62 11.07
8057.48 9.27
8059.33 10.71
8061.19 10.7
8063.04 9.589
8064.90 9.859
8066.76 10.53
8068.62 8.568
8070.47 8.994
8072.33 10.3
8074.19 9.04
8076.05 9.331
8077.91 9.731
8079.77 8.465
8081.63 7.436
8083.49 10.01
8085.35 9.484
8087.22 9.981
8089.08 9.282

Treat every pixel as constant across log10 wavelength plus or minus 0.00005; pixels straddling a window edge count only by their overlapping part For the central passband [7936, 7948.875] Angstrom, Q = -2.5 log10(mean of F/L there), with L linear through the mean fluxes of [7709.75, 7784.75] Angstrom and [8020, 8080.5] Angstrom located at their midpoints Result 0.08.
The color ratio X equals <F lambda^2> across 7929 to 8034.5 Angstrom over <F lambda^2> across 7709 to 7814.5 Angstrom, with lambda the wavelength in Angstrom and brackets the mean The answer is 1.05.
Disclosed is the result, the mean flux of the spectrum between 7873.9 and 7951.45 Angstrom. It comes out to 9.67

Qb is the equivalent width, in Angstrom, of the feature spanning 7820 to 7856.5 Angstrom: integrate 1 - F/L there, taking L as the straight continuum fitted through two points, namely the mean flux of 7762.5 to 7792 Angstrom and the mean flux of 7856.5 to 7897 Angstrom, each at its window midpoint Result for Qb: 1.8 Angstrom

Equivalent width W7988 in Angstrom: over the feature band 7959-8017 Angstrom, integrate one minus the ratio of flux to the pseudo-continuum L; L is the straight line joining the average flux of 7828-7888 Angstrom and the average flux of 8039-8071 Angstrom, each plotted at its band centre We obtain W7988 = 0.95 Angstrom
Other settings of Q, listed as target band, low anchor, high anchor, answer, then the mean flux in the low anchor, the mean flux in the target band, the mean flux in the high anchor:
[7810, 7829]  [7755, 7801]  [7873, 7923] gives 0.05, 9.89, 9.43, 9.76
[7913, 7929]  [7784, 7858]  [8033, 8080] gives 0.14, 9.82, 8.58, 9.68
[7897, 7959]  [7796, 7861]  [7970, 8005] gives 0.05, 9.86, 9.35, 9.8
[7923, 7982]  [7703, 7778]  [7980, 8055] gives 0.03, 9.47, 9.46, 9.81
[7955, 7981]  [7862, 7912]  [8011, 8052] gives 0.08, 10.2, 9.24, 9.73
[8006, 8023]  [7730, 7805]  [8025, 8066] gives -0.01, 9.85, 9.87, 9.76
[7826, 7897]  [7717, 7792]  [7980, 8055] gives -0.04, 9.6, 10.1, 9.81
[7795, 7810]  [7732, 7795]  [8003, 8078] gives -0.11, 9.68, 10.7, 9.77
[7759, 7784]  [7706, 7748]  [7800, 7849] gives -0.02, 9.51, 9.85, 9.85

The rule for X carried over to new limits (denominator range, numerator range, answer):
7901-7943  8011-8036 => 1.09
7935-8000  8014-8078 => 1.05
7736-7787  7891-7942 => 1.04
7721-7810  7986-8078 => 1.06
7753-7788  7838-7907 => 1.06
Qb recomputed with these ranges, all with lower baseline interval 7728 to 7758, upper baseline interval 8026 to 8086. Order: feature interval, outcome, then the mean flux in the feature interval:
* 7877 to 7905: -2.9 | 10.5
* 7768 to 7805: -2.8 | 10.2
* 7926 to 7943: -0.6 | 9.9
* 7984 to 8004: -0.5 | 9.84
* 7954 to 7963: -0.3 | 9.89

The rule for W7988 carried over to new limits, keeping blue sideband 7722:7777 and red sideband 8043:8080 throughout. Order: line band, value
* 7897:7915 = 1.5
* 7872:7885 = -0.8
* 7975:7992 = -0.7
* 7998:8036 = -1.3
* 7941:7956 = 0.5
